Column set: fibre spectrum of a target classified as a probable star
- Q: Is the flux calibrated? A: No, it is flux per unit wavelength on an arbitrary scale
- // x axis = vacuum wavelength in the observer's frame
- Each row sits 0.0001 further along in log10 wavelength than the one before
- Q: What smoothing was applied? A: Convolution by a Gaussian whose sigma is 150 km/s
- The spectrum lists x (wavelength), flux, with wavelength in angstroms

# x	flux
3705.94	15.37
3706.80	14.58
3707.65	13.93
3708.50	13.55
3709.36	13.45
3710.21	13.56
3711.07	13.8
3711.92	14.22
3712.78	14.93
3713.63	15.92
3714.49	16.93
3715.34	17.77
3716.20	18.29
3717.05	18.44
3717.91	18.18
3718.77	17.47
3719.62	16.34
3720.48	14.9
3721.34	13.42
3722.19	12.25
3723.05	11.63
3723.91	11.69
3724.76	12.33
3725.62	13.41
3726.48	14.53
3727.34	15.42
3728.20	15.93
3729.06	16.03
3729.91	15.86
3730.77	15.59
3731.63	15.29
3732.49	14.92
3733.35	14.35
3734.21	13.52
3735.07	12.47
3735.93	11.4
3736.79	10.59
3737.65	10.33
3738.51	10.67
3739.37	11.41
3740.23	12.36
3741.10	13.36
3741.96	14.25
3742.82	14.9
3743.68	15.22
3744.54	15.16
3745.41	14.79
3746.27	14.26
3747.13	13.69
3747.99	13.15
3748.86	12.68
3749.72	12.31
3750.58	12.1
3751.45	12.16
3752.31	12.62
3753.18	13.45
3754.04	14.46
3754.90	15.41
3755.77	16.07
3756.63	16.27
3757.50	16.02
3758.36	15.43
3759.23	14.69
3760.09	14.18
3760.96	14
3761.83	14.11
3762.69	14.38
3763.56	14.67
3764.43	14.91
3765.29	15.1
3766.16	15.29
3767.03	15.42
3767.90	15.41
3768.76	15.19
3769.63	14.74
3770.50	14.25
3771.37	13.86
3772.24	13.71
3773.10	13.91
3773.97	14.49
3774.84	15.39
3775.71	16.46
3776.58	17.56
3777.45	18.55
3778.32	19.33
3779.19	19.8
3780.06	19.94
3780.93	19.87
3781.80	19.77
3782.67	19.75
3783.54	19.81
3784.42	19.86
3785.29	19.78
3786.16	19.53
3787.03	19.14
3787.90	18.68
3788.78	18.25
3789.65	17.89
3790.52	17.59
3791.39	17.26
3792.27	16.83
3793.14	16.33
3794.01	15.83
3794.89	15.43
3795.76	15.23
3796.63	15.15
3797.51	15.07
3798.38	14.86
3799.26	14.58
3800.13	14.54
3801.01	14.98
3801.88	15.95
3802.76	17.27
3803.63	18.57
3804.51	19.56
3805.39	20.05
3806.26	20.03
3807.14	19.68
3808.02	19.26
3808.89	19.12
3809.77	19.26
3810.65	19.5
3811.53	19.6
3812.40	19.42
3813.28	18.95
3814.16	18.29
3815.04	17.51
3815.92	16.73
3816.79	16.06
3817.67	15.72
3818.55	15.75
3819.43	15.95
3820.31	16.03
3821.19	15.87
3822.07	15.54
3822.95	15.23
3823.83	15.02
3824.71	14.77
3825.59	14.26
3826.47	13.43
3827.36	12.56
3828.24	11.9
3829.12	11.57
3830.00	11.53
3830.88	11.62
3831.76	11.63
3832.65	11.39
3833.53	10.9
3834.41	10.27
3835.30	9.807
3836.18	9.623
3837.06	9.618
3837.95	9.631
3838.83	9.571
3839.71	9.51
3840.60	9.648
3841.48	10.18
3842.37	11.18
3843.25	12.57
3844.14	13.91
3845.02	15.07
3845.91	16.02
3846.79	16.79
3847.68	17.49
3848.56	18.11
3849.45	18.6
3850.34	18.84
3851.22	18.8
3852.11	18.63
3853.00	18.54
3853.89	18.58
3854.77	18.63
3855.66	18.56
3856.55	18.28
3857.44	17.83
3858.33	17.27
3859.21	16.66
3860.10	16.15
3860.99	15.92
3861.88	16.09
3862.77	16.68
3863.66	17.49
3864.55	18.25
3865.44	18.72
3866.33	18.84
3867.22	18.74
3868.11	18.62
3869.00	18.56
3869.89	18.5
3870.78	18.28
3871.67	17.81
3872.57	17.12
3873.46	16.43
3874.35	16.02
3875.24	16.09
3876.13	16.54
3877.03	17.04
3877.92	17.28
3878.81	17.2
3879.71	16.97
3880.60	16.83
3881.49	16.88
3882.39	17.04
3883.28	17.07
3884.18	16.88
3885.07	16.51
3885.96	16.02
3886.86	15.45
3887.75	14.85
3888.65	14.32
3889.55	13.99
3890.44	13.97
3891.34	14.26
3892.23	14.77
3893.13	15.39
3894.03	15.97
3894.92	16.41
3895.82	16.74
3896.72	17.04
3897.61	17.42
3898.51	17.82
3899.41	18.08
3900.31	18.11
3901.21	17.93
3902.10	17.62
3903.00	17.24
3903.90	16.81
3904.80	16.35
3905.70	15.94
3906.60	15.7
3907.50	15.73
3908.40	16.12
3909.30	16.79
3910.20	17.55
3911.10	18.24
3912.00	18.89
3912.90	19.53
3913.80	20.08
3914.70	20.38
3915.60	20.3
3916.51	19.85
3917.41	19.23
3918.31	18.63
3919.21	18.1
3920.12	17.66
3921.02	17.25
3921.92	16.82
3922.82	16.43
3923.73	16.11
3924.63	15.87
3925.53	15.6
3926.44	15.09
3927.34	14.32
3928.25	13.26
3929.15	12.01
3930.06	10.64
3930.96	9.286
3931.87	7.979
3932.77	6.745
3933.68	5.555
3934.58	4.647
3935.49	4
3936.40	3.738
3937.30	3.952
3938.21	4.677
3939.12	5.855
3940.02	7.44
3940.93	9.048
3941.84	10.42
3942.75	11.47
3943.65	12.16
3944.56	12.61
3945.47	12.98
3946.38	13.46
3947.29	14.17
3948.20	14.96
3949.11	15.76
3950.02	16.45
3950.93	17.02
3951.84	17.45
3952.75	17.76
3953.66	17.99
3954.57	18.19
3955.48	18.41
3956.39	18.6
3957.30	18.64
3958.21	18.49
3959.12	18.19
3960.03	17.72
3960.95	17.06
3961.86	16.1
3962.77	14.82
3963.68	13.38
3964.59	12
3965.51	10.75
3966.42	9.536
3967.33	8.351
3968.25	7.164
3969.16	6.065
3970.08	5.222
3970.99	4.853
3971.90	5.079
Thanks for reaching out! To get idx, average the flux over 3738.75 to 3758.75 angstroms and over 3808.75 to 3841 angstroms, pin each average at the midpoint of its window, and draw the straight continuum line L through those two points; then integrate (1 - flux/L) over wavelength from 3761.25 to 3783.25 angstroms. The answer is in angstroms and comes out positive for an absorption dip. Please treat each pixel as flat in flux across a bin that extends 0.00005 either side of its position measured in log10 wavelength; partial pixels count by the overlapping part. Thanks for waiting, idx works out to -3.55 angstroms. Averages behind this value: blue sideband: 13.9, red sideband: 14.1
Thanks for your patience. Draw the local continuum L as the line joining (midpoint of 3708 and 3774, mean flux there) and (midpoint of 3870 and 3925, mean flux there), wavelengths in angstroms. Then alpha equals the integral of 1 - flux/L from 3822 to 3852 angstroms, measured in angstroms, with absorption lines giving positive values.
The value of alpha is 5.3 angstroms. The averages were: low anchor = 14.3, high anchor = 17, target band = 13.2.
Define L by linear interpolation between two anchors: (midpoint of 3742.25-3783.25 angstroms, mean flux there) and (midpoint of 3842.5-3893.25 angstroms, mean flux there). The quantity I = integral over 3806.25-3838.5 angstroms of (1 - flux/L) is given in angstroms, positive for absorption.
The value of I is 2.6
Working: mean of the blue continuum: 15.3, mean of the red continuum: 16.9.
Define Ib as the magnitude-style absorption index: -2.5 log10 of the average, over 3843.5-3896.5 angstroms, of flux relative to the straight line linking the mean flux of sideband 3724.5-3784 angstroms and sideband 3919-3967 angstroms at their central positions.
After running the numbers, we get -0.22 mag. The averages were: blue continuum 14.8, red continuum 13.1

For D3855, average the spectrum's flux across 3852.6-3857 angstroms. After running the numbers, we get 18.5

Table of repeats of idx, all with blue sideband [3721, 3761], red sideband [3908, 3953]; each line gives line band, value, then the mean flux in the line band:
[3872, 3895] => -3.99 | 16.1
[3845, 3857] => -3.79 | 18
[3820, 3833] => 0.22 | 13.5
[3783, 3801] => -4.36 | 17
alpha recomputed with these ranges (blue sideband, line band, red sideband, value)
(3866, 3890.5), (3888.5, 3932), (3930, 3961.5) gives -4.9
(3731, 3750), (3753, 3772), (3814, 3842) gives -2.4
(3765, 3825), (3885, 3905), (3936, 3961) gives -1.8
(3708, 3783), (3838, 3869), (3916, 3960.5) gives -4.8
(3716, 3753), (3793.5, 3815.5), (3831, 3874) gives -3.9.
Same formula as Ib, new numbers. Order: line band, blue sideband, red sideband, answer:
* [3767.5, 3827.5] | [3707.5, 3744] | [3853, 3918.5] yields -0.10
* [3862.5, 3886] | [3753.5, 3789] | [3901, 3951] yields -0.18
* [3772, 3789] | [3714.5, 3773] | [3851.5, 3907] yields -0.21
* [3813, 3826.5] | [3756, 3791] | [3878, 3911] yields 0.04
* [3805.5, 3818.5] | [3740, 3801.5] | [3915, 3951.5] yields -0.23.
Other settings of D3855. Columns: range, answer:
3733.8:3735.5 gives 13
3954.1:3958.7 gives 18.5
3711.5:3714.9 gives 15.5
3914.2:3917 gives 20.1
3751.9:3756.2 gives 14.4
